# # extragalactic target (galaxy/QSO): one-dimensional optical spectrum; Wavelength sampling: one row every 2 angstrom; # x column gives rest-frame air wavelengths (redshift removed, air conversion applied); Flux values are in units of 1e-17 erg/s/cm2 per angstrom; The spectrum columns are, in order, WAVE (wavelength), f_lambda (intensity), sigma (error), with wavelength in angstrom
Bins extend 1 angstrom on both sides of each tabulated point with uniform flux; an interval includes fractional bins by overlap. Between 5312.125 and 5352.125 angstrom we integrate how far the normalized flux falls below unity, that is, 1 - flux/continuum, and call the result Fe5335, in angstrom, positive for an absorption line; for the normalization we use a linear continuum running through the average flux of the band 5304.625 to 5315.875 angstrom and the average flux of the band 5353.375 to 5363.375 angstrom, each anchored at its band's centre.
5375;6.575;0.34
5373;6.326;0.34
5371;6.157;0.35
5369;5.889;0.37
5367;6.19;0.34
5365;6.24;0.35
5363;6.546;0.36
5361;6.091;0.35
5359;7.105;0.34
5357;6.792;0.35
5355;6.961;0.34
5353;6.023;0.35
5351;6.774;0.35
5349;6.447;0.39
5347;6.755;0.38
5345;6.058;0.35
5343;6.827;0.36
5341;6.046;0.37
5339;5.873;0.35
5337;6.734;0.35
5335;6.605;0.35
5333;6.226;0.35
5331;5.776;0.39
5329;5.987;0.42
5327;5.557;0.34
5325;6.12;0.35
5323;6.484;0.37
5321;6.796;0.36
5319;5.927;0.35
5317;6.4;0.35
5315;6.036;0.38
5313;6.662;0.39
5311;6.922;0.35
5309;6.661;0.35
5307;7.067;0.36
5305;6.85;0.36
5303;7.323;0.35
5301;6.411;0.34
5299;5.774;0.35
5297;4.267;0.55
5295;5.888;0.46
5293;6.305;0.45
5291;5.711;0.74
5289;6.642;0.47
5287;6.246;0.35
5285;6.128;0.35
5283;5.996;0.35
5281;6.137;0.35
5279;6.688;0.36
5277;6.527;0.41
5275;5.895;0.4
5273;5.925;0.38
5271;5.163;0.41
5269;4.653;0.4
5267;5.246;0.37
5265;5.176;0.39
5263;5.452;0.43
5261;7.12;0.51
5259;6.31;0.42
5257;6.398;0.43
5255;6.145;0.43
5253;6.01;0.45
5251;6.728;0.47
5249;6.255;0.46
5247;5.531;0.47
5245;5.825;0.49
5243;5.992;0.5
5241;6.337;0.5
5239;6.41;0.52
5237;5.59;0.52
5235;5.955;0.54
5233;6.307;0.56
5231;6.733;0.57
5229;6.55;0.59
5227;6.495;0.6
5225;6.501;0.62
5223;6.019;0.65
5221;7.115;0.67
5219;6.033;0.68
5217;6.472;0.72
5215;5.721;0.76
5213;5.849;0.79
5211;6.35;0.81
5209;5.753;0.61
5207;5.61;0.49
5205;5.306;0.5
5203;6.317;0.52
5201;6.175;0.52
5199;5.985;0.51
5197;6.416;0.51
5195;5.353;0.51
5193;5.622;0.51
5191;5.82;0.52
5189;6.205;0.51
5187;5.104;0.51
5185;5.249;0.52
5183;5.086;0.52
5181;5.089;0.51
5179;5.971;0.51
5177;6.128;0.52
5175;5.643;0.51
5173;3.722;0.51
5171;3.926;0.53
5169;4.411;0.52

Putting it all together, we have 2.28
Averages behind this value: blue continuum 6.7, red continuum 6.67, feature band 6.3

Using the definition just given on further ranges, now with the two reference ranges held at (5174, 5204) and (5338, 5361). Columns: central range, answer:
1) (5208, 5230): -1.4 angstrom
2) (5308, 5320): -0.2 angstrom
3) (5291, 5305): 0.5 angstrom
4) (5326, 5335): 0.6 angstrom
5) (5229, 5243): -0.6 angstrom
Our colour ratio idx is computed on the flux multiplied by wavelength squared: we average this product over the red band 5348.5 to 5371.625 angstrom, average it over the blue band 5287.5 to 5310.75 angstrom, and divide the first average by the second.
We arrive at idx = 1.05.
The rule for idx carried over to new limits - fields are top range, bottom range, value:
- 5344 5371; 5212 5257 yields 1.09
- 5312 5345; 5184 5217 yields 1.13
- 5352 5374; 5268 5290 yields 1.10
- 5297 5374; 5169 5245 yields 1.15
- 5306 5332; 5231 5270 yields 1.09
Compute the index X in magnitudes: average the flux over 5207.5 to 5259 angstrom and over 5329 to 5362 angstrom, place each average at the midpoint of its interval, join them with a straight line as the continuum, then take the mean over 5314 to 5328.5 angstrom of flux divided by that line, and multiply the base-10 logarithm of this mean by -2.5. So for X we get 0.03 mag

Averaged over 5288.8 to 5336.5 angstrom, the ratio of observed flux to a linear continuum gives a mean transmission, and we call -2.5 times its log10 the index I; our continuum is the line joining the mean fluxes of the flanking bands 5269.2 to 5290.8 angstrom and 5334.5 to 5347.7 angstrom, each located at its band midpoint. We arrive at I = 0.00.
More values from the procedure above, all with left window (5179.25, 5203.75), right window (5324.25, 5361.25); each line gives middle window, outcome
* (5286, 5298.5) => 0.05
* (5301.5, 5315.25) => -0.10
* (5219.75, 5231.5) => -0.12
